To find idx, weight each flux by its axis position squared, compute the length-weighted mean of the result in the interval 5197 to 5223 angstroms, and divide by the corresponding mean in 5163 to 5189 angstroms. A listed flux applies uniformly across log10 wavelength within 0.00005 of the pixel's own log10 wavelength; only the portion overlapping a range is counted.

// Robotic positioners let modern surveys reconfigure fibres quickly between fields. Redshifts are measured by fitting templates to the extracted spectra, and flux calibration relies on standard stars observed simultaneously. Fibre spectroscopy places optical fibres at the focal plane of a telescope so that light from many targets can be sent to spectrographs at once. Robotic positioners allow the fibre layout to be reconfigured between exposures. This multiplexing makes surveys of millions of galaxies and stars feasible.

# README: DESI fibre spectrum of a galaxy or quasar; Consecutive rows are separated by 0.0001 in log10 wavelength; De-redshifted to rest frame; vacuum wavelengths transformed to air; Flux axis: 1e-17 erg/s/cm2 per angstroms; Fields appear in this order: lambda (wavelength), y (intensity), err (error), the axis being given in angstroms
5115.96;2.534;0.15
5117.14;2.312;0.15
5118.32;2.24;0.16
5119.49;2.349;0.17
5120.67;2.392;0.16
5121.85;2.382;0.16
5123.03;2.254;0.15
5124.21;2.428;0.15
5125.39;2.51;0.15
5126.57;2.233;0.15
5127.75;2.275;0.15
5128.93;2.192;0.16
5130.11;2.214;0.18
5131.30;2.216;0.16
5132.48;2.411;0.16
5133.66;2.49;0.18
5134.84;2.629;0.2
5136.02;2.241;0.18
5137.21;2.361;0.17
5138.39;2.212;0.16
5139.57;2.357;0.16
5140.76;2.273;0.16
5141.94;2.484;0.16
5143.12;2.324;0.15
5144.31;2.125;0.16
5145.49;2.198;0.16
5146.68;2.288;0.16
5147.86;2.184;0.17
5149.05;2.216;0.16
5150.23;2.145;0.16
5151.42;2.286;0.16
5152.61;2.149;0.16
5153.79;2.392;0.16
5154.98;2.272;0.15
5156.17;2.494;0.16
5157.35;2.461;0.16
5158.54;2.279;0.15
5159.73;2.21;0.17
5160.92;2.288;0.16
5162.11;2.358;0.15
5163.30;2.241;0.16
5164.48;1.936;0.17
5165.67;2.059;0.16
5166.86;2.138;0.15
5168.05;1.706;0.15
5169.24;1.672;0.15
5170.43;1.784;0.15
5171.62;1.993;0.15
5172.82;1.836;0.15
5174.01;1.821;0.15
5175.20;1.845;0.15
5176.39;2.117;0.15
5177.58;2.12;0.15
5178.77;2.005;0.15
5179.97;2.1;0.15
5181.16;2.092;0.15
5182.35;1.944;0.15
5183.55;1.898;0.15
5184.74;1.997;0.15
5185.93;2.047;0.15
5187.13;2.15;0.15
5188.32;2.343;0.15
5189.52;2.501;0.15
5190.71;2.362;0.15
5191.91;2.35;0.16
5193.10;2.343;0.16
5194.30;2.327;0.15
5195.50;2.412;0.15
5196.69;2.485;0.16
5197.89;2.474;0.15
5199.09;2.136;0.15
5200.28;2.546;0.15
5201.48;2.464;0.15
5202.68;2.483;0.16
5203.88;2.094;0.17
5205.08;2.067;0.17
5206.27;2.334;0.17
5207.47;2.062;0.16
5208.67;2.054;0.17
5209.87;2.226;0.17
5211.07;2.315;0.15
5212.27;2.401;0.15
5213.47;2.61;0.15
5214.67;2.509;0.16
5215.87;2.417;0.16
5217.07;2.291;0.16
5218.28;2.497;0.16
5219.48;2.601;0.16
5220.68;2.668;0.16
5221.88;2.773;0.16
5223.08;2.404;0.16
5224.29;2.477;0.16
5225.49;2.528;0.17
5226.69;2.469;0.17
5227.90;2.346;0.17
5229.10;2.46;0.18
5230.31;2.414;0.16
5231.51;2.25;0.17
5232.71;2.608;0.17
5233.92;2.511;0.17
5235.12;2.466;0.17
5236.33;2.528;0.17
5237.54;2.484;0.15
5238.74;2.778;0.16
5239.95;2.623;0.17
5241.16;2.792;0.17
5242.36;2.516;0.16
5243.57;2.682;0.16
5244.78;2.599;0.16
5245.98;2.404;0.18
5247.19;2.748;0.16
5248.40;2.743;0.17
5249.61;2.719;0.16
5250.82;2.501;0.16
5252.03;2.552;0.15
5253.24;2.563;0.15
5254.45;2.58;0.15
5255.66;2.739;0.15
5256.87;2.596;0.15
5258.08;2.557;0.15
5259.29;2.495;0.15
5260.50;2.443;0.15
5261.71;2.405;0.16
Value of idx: 1.21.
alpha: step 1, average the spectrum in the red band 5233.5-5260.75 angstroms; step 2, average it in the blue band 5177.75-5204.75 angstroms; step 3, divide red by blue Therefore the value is 1.15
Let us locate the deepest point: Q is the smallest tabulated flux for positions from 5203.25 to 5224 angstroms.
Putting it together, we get 2.054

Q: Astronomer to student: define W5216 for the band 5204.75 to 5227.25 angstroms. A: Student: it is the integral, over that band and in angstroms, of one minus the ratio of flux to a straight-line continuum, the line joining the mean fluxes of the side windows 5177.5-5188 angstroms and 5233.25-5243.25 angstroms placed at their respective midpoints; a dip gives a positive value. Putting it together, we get -0.4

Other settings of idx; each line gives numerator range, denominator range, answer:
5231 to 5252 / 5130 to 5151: 1.17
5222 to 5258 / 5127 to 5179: 1.21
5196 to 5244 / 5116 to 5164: 1.09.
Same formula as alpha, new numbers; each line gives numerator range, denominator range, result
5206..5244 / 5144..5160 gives 1.09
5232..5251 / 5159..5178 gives 1.30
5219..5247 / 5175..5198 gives 1.16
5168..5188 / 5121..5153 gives 0.85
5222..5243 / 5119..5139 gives 1.07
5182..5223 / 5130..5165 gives 1.02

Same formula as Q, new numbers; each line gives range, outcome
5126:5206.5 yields 1.672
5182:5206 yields 1.898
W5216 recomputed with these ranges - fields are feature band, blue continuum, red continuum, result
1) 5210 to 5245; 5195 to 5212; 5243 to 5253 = -0.6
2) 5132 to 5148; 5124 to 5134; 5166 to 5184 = -0.7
